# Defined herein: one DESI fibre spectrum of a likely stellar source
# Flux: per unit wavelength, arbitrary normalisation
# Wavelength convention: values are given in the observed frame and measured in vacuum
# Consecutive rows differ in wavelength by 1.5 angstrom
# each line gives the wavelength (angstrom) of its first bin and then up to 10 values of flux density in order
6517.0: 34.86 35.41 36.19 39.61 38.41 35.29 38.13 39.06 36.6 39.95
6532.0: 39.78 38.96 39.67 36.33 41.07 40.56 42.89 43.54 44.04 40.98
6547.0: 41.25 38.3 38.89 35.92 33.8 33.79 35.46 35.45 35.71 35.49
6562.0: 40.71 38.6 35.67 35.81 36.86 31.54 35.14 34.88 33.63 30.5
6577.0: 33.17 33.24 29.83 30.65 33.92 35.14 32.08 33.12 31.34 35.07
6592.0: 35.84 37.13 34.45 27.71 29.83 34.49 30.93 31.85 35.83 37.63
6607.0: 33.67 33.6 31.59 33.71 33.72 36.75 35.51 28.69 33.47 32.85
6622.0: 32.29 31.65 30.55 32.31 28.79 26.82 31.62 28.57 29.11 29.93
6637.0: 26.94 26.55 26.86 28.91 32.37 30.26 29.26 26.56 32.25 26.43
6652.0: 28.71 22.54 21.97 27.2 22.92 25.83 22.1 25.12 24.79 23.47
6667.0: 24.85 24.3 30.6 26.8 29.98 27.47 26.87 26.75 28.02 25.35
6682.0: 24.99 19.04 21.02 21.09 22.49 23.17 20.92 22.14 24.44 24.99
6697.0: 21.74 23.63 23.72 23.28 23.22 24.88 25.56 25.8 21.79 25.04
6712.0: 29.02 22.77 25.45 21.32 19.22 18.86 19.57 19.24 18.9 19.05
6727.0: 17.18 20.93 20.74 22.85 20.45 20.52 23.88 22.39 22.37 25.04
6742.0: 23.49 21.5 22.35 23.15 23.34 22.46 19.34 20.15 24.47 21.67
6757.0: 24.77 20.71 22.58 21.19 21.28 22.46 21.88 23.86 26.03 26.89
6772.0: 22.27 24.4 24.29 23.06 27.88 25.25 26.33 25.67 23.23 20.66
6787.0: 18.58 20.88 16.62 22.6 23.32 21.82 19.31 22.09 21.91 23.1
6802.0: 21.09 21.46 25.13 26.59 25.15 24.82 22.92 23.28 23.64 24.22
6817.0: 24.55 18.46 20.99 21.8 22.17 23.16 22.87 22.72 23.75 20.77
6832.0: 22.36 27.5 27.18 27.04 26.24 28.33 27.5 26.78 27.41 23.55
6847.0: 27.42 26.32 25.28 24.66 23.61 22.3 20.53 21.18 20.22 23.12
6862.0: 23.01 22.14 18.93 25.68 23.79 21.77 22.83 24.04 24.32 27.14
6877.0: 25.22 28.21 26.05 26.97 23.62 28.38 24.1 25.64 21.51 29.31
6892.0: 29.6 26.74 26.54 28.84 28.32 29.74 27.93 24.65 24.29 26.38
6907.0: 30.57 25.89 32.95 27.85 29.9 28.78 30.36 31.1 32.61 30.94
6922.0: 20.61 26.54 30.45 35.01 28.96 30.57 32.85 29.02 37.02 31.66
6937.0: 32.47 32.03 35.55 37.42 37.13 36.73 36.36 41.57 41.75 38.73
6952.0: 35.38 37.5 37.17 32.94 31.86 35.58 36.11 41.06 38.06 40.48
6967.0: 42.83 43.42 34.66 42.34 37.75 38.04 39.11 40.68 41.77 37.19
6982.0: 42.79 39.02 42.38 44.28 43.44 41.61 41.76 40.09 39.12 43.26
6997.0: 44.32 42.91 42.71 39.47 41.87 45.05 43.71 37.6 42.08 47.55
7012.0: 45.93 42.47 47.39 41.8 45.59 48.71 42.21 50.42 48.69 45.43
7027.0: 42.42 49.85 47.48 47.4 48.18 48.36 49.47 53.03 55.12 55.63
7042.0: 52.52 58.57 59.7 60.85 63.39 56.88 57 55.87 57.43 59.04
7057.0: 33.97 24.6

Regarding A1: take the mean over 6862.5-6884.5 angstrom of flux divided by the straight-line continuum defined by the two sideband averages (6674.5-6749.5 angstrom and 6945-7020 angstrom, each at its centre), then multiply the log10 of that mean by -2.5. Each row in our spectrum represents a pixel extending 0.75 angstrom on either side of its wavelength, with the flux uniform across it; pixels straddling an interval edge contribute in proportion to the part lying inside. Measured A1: 0.34 mag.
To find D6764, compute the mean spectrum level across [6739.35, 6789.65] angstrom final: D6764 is 23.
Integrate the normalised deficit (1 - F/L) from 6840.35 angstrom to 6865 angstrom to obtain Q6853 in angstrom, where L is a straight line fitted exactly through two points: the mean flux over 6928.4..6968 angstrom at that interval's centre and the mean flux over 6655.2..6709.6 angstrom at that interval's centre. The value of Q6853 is 6.2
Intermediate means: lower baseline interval 24.4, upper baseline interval 36.1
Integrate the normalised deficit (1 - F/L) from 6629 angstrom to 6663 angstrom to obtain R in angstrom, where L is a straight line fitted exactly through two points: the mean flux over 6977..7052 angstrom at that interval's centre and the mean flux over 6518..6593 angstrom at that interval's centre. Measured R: 9.85 angstrom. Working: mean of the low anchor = 36.6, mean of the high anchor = 46.6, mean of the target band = 27.4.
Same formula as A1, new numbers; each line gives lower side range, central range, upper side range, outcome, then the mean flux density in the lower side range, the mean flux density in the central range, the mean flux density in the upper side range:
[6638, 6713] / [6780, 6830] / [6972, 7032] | 0.39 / 25.3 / 22.6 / 43.1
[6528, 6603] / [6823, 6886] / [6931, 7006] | 0.48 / 35.9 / 24.5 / 38.9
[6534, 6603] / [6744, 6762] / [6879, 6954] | 0.43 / 35.6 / 22.2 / 30.5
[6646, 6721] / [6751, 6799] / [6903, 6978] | 0.22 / 24.5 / 22.7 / 34.1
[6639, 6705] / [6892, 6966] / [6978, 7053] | 0.27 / 25.3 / 32.3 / 46.8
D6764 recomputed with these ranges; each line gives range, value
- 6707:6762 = 22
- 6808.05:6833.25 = 22.8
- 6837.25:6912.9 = 25.6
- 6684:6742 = 22.3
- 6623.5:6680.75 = 27.4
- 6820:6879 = 24.1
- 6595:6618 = 33.1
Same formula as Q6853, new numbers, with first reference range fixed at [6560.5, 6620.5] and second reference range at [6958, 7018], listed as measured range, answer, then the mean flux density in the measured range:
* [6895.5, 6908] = 3.82 angstrom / 27.5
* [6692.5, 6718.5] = 8.74 angstrom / 23.9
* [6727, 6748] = 8.28 angstrom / 22.1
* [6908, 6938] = 7.28 angstrom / 30.3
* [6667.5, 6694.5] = 8.16 angstrom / 24.8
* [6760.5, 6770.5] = 3.77 angstrom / 23.1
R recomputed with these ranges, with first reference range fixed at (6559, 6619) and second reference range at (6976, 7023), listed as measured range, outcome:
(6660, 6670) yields 3.1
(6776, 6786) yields 3.5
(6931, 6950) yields 2.7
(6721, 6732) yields 5.1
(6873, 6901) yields 9.5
